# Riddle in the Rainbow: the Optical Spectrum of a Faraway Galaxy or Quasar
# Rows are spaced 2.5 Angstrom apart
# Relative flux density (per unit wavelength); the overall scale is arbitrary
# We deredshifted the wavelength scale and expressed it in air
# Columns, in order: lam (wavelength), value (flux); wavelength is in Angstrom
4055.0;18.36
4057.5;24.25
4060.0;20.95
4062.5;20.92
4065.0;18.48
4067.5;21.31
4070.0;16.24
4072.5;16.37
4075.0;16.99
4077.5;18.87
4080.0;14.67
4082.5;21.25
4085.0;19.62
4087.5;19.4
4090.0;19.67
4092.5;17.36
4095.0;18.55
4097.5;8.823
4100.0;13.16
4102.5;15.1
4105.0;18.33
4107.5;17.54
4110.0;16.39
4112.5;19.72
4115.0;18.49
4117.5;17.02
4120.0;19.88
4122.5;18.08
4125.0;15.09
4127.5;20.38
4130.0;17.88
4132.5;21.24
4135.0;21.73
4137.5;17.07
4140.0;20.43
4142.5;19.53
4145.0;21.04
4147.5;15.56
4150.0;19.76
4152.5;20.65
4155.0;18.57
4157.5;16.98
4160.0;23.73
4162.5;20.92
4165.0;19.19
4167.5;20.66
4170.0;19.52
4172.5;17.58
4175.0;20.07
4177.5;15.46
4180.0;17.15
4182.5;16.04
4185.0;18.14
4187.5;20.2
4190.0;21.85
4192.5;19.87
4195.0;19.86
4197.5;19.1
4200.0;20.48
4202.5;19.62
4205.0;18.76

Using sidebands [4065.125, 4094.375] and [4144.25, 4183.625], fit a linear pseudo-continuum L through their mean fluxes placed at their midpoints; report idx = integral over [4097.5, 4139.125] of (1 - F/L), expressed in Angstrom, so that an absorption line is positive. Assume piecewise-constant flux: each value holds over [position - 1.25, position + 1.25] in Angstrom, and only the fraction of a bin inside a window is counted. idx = 2.1 Angstrom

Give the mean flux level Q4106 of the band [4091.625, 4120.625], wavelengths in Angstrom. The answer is 16.6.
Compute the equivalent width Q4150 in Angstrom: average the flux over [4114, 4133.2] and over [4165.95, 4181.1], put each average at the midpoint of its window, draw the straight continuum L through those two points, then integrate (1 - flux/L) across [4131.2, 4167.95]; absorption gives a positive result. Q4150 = -2.7 Angstrom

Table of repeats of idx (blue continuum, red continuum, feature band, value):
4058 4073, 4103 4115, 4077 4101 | 1.9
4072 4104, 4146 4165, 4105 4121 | -0.3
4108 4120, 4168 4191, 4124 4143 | -1.0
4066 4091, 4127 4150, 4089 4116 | 3.2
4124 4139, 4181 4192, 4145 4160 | 0.0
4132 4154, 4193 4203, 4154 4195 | 1.2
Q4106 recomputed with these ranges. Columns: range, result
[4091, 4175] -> 18.4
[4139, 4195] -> 19.2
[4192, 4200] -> 19.7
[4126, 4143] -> 19.7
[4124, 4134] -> 18.8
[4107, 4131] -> 18.1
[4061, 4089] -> 18.6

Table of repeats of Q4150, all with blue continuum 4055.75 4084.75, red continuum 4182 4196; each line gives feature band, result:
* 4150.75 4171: -0.6 Angstrom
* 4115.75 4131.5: 1.0 Angstrom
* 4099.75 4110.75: 1.6 Angstrom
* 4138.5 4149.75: 0.1 Angstrom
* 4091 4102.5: 2.7 Angstrom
